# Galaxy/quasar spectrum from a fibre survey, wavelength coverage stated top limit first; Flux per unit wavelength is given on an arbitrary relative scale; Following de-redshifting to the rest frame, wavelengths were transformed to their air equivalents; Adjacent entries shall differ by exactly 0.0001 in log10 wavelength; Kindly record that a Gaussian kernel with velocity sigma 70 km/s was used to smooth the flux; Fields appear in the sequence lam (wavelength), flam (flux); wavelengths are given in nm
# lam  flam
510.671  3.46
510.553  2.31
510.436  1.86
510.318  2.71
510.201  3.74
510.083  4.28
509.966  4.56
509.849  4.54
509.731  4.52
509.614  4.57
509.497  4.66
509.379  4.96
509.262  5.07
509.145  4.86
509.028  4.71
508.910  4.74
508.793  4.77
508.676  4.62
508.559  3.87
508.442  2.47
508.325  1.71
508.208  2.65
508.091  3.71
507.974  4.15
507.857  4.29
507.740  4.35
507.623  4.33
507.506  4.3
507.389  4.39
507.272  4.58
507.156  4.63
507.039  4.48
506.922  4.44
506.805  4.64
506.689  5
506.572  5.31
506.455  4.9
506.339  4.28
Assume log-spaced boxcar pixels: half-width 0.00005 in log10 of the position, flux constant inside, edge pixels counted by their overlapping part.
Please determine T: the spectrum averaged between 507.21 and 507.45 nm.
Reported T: 4.49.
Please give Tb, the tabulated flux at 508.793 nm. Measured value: 4.77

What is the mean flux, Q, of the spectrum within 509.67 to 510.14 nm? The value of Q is 4.48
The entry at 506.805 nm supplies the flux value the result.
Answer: 4.64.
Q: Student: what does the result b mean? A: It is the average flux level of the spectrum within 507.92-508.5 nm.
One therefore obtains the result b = 2.93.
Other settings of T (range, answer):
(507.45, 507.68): 4.31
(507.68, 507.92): 4.31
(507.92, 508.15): 3.92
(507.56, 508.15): 4.16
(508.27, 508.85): 3.5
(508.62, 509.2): 4.74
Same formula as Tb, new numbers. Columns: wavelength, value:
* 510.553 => 2.31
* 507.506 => 4.3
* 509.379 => 4.96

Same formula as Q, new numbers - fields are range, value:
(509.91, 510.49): 3.44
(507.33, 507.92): 4.33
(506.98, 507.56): 4.48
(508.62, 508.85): 4.7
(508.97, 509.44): 4.9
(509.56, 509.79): 4.55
